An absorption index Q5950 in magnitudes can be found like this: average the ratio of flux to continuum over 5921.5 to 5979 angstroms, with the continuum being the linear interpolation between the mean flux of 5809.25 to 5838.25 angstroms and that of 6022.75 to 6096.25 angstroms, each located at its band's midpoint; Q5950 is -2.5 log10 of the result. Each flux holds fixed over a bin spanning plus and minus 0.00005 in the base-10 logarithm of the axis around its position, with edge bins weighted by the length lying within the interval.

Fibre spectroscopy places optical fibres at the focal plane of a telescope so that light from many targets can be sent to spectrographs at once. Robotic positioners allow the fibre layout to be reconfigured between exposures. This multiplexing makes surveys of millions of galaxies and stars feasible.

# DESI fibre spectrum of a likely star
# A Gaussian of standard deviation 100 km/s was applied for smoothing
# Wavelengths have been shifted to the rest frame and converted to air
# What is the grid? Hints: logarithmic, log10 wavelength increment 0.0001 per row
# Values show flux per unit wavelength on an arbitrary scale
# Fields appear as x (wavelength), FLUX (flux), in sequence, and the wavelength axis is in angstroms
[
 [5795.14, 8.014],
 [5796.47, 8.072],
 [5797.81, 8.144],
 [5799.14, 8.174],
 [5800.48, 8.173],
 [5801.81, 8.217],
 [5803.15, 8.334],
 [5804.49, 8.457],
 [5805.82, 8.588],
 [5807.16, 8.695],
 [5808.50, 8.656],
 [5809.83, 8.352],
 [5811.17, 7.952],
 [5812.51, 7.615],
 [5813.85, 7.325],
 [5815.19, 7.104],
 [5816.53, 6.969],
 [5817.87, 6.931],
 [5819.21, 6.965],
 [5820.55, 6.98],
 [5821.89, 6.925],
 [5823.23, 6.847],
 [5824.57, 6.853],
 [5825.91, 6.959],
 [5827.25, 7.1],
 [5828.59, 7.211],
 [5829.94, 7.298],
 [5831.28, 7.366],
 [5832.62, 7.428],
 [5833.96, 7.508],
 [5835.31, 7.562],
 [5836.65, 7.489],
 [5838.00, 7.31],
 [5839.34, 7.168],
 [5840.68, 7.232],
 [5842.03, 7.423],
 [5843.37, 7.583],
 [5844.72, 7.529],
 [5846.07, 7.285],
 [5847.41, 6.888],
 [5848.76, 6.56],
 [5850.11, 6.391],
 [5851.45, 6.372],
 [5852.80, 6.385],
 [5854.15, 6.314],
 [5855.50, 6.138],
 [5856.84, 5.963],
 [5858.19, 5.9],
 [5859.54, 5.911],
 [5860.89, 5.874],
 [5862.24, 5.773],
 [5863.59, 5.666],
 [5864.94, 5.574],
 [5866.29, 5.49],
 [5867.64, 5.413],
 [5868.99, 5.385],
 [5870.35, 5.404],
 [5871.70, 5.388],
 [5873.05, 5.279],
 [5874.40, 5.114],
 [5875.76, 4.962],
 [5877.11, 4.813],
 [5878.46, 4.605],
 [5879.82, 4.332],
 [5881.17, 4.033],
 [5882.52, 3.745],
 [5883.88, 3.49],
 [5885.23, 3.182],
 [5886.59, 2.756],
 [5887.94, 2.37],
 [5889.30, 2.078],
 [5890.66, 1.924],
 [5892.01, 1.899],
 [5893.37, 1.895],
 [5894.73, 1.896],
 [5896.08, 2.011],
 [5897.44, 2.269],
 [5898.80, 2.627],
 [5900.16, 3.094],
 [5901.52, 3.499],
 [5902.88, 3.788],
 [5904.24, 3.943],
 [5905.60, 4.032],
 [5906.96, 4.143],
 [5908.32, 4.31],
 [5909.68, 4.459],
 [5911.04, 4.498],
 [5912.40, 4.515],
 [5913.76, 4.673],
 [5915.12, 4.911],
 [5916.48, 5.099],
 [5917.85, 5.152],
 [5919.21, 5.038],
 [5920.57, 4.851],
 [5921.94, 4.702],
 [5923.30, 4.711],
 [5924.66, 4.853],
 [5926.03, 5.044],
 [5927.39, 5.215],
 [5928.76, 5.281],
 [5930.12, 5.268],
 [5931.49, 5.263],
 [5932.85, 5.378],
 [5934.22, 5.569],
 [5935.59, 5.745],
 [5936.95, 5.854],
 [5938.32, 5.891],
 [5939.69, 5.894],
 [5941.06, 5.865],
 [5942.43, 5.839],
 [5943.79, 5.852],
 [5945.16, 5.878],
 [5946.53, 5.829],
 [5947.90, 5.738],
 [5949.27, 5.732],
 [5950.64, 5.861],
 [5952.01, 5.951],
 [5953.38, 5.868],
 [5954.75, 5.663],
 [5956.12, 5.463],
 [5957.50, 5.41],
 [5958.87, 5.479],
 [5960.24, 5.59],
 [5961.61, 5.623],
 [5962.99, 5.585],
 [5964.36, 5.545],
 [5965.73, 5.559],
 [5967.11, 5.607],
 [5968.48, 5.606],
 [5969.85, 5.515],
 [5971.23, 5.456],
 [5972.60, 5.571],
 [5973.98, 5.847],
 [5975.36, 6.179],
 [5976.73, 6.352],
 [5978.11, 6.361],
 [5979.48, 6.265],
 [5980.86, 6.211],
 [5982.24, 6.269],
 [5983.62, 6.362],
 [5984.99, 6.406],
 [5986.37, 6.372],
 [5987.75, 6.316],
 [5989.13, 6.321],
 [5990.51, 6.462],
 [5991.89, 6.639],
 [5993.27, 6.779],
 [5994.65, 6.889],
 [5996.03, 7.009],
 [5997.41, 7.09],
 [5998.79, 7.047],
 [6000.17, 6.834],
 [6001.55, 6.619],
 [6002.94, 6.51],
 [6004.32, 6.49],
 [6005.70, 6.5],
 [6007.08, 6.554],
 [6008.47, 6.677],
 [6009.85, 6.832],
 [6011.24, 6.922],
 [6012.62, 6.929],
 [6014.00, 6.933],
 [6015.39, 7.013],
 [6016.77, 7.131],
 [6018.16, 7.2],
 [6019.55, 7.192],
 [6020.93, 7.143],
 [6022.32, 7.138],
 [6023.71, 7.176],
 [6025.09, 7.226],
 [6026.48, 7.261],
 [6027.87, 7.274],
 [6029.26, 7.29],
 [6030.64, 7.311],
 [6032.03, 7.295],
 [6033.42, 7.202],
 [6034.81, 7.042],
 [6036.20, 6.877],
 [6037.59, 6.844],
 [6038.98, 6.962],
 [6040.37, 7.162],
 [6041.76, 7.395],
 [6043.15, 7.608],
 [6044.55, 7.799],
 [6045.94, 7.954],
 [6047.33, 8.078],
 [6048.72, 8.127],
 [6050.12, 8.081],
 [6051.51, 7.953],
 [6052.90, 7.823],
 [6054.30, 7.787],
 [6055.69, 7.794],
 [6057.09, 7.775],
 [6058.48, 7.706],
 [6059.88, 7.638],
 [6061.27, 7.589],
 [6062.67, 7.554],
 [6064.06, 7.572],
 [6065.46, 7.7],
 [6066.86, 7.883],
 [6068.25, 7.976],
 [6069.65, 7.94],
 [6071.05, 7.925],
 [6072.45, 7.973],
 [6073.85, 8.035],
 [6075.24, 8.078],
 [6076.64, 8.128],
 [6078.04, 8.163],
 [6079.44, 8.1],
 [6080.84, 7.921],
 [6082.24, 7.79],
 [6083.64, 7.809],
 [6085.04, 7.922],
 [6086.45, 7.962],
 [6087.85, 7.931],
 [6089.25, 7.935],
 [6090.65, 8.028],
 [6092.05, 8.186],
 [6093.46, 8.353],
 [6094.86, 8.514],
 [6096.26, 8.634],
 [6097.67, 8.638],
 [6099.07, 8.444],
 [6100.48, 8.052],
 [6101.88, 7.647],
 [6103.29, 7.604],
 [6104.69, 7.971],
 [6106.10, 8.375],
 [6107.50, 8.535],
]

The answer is 0.32 mag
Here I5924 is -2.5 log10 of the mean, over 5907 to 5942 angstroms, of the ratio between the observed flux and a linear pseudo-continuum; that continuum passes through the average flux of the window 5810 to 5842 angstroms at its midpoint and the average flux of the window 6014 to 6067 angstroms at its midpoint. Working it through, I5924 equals 0.39 mag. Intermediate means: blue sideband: 7.24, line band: 5.11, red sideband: 7.45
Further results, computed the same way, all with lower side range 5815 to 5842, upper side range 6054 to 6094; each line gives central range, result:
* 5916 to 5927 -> 0.45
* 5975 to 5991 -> 0.20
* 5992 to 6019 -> 0.13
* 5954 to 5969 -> 0.33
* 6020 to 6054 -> 0.05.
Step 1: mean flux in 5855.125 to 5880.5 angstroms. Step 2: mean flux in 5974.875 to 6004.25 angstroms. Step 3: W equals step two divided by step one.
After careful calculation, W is 1.21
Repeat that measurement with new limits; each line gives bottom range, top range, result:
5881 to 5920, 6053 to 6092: 2.26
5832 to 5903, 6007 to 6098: 1.49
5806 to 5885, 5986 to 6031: 1.07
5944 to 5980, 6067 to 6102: 1.41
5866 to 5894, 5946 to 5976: 1.43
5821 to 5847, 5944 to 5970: 0.78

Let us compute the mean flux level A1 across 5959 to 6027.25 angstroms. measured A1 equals 6.47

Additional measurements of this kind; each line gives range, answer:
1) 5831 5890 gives 5.72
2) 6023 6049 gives 7.35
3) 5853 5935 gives 4.46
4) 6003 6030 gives 6.99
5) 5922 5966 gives 5.56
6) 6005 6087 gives 7.5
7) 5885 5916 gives 3.27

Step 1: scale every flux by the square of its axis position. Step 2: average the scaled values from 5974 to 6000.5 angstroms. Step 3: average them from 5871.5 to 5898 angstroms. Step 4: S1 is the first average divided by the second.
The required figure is 2.00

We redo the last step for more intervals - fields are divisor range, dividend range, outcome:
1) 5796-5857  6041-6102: 1.17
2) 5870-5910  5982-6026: 1.99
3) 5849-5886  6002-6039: 1.39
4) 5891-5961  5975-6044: 1.48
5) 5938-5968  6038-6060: 1.40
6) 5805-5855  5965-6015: 0.93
